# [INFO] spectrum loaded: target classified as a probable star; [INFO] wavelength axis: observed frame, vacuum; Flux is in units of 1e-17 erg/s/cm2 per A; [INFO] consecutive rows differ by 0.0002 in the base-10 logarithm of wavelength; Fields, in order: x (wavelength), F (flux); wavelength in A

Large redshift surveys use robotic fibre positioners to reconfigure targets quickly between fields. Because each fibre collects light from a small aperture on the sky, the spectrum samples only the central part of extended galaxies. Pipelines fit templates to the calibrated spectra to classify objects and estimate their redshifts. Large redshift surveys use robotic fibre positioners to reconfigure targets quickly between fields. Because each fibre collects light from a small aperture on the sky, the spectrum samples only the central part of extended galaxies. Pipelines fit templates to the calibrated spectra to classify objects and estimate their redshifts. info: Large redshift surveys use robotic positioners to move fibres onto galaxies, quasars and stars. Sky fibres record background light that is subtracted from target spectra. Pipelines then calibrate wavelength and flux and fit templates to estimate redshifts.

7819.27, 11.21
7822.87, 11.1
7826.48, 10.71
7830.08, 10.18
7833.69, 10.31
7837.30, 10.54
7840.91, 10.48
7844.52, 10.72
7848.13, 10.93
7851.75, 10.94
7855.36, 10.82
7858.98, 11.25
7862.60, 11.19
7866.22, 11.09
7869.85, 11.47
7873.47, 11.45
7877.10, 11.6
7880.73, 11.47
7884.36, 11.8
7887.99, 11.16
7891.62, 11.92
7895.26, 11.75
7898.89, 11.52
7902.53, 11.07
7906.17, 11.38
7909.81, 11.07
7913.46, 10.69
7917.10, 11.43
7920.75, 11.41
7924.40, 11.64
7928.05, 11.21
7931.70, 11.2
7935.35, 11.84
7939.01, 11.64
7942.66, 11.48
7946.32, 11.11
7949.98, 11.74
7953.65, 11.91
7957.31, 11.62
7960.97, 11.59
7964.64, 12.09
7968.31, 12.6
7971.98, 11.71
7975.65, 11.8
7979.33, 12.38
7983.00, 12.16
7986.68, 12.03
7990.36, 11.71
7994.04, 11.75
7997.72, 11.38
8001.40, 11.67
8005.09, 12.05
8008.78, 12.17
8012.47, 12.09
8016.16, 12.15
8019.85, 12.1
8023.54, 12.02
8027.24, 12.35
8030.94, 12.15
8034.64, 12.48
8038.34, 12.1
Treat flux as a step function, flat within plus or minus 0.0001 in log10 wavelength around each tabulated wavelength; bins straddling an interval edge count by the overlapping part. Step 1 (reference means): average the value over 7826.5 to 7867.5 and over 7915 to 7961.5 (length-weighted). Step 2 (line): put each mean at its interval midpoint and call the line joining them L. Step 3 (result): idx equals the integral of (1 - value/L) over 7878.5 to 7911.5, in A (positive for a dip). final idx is -0.9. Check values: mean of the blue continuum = 10.8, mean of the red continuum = 11.5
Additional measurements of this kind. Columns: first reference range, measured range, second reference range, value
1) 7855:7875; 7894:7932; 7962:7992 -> 0.91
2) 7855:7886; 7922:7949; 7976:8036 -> 0.53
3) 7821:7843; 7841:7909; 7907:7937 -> -2.28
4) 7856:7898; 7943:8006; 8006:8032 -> 0.51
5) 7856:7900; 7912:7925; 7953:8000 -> 0.41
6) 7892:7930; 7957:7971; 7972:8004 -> -0.36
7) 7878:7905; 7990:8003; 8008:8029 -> 0.45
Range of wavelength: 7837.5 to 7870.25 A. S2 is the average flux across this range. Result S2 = 10.9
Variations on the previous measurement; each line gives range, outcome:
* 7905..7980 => 11.6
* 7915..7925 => 11.5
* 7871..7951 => 11.4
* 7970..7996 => 11.9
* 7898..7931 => 11.3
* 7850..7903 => 11.4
